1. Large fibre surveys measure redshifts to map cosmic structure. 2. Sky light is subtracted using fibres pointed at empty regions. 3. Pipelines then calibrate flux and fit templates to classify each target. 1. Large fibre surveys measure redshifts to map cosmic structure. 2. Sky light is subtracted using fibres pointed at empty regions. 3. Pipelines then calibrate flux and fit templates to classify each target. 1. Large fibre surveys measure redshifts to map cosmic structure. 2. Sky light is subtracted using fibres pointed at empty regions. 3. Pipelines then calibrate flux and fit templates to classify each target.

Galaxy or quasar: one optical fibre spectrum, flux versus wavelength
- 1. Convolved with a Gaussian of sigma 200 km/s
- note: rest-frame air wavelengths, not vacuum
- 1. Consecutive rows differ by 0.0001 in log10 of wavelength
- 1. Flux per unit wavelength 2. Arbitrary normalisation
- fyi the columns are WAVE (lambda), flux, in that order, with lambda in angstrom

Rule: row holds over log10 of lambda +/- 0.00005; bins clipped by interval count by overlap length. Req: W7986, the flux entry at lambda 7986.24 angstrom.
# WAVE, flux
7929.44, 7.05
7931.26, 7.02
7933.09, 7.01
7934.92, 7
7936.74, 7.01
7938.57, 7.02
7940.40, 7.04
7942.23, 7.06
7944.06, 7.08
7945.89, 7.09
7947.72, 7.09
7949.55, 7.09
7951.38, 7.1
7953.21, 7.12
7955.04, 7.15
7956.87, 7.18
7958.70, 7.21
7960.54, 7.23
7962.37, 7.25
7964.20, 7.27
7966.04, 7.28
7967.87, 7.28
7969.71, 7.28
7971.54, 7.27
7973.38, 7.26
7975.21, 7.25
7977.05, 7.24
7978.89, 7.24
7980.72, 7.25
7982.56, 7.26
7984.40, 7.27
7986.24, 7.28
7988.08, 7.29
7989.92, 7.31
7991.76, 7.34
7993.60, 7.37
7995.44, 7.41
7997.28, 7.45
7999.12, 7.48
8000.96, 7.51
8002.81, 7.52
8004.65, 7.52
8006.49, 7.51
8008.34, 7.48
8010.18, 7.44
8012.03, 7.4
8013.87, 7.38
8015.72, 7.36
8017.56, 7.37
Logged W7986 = 7.28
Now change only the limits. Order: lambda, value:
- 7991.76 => 7.34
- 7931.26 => 7.02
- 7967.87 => 7.28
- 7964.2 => 7.27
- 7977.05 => 7.24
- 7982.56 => 7.26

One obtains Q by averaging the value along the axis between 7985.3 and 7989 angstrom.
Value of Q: 7.28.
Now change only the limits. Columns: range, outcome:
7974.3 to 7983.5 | 7.25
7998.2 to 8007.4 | 7.51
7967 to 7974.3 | 7.27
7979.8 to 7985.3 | 7.26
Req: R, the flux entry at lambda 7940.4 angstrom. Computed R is 7.04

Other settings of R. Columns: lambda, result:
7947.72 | 7.09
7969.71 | 7.28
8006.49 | 7.51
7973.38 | 7.26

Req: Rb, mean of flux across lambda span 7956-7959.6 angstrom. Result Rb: 7.2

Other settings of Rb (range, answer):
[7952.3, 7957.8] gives 7.16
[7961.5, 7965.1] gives 7.27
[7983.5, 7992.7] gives 7.3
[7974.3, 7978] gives 7.23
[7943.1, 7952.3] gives 7.09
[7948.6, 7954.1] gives 7.11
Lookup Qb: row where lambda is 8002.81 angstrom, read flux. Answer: 7.52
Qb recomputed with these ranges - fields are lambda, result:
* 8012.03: 7.4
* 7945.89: 7.09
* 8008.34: 7.48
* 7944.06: 7.08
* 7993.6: 7.37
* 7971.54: 7.27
